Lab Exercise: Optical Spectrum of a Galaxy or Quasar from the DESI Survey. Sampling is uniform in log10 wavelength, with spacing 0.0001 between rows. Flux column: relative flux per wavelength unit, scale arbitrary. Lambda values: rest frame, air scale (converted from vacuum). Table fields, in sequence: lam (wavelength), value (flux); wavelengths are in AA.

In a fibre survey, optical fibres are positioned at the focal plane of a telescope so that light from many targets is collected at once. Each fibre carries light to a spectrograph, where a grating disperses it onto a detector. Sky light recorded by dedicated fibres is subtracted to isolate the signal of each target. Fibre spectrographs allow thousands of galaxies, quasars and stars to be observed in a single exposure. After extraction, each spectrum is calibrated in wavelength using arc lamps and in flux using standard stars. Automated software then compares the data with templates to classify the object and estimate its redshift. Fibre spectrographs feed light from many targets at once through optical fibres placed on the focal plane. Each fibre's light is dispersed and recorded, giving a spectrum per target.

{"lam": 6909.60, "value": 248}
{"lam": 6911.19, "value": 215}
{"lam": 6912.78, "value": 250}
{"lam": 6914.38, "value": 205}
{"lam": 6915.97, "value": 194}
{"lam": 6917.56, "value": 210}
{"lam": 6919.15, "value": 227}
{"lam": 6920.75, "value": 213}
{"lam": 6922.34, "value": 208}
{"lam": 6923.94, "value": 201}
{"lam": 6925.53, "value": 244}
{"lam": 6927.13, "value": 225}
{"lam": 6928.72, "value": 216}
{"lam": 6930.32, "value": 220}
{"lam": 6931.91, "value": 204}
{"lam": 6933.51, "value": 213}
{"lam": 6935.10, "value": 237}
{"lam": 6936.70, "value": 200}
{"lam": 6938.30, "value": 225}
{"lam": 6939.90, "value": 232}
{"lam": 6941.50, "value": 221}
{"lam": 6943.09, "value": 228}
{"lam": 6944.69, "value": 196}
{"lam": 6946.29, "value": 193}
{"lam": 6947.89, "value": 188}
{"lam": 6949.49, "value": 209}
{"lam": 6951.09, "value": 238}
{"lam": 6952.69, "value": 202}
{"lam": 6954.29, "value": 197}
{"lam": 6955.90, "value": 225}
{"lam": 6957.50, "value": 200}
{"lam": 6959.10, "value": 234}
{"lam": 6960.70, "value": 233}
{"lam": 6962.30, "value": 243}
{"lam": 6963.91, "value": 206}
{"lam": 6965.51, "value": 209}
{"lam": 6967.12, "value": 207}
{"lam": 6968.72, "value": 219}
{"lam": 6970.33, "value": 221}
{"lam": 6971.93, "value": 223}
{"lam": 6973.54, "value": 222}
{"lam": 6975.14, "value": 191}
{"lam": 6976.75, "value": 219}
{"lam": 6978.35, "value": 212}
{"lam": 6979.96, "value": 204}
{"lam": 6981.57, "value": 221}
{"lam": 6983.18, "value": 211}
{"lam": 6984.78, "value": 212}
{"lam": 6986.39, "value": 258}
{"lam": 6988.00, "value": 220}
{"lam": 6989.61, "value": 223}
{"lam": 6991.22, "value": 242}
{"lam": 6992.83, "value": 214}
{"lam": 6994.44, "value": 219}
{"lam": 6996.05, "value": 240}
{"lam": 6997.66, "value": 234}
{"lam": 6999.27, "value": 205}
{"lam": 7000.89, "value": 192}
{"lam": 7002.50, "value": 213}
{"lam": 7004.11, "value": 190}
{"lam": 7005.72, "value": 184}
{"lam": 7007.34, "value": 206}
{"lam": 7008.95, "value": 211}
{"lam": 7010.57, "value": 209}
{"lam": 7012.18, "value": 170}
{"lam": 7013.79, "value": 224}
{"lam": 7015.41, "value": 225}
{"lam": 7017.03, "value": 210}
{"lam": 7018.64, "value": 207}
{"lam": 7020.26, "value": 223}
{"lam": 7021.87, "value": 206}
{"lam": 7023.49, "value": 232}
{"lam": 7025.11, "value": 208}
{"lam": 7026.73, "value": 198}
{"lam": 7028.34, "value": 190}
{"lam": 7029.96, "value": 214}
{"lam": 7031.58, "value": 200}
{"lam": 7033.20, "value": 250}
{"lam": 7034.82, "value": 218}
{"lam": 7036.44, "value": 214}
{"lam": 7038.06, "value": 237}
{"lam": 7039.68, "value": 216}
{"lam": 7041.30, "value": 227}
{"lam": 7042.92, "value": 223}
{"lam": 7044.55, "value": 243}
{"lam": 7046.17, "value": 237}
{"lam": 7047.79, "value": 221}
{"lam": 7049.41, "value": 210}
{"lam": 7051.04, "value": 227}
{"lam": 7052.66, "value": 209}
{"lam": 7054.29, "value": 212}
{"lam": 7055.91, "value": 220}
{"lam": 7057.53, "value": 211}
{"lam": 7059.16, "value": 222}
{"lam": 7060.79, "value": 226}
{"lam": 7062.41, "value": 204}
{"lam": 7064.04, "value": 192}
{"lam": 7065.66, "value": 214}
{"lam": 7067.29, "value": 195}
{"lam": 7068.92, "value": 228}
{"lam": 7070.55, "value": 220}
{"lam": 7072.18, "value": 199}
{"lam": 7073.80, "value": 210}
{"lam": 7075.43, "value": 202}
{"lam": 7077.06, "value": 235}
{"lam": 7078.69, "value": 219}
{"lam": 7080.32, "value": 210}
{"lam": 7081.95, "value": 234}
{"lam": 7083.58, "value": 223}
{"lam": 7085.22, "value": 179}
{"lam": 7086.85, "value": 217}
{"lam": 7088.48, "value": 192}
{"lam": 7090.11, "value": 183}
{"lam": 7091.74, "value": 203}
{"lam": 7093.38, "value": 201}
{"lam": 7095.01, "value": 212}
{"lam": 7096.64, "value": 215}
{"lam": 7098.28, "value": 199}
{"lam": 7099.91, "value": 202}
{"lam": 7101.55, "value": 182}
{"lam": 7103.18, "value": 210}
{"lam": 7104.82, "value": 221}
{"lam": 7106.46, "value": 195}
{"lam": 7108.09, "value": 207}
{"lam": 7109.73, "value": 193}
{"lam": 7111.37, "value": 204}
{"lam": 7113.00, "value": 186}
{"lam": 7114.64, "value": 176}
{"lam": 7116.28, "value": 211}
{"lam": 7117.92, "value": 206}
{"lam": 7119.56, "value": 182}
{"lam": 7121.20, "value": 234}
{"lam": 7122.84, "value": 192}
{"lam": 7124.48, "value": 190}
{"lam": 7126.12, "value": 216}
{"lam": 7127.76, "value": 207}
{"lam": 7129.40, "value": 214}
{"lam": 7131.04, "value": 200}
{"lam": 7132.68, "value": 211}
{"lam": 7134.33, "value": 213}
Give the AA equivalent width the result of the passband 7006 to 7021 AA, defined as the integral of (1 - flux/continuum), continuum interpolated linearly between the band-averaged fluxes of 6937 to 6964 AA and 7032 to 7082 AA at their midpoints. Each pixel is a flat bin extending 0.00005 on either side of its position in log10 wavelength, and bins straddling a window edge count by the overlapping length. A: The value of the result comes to 0.6 AA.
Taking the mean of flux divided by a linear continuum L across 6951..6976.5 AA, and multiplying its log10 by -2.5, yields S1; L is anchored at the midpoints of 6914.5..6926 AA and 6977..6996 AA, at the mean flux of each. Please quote 0.01 mag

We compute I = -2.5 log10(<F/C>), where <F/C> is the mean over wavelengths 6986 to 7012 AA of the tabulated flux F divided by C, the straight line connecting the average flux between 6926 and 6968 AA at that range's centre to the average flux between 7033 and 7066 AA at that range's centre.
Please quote 0.02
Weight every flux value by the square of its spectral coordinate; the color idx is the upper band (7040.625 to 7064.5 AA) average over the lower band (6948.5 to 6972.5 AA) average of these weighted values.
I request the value 1.04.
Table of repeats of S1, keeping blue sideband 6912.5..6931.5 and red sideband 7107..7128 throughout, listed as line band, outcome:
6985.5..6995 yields -0.09 mag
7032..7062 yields -0.09 mag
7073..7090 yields -0.04 mag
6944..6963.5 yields 0.00 mag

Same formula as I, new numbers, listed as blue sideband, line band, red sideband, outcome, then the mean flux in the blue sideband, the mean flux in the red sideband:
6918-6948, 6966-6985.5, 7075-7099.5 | 0.00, 216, 208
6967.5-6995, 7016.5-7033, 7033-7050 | 0.07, 219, 226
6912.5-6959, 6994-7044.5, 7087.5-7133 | -0.03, 214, 202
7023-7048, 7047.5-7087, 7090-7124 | -0.01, 220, 201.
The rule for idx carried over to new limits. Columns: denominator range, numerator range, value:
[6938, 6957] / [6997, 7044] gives 1.02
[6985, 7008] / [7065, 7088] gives 1.00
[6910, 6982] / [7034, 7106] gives 1.02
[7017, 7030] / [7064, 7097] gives 1.01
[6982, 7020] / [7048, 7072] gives 1.01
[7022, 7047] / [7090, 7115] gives 0.93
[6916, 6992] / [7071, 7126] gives 0.98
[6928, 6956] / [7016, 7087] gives 1.04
